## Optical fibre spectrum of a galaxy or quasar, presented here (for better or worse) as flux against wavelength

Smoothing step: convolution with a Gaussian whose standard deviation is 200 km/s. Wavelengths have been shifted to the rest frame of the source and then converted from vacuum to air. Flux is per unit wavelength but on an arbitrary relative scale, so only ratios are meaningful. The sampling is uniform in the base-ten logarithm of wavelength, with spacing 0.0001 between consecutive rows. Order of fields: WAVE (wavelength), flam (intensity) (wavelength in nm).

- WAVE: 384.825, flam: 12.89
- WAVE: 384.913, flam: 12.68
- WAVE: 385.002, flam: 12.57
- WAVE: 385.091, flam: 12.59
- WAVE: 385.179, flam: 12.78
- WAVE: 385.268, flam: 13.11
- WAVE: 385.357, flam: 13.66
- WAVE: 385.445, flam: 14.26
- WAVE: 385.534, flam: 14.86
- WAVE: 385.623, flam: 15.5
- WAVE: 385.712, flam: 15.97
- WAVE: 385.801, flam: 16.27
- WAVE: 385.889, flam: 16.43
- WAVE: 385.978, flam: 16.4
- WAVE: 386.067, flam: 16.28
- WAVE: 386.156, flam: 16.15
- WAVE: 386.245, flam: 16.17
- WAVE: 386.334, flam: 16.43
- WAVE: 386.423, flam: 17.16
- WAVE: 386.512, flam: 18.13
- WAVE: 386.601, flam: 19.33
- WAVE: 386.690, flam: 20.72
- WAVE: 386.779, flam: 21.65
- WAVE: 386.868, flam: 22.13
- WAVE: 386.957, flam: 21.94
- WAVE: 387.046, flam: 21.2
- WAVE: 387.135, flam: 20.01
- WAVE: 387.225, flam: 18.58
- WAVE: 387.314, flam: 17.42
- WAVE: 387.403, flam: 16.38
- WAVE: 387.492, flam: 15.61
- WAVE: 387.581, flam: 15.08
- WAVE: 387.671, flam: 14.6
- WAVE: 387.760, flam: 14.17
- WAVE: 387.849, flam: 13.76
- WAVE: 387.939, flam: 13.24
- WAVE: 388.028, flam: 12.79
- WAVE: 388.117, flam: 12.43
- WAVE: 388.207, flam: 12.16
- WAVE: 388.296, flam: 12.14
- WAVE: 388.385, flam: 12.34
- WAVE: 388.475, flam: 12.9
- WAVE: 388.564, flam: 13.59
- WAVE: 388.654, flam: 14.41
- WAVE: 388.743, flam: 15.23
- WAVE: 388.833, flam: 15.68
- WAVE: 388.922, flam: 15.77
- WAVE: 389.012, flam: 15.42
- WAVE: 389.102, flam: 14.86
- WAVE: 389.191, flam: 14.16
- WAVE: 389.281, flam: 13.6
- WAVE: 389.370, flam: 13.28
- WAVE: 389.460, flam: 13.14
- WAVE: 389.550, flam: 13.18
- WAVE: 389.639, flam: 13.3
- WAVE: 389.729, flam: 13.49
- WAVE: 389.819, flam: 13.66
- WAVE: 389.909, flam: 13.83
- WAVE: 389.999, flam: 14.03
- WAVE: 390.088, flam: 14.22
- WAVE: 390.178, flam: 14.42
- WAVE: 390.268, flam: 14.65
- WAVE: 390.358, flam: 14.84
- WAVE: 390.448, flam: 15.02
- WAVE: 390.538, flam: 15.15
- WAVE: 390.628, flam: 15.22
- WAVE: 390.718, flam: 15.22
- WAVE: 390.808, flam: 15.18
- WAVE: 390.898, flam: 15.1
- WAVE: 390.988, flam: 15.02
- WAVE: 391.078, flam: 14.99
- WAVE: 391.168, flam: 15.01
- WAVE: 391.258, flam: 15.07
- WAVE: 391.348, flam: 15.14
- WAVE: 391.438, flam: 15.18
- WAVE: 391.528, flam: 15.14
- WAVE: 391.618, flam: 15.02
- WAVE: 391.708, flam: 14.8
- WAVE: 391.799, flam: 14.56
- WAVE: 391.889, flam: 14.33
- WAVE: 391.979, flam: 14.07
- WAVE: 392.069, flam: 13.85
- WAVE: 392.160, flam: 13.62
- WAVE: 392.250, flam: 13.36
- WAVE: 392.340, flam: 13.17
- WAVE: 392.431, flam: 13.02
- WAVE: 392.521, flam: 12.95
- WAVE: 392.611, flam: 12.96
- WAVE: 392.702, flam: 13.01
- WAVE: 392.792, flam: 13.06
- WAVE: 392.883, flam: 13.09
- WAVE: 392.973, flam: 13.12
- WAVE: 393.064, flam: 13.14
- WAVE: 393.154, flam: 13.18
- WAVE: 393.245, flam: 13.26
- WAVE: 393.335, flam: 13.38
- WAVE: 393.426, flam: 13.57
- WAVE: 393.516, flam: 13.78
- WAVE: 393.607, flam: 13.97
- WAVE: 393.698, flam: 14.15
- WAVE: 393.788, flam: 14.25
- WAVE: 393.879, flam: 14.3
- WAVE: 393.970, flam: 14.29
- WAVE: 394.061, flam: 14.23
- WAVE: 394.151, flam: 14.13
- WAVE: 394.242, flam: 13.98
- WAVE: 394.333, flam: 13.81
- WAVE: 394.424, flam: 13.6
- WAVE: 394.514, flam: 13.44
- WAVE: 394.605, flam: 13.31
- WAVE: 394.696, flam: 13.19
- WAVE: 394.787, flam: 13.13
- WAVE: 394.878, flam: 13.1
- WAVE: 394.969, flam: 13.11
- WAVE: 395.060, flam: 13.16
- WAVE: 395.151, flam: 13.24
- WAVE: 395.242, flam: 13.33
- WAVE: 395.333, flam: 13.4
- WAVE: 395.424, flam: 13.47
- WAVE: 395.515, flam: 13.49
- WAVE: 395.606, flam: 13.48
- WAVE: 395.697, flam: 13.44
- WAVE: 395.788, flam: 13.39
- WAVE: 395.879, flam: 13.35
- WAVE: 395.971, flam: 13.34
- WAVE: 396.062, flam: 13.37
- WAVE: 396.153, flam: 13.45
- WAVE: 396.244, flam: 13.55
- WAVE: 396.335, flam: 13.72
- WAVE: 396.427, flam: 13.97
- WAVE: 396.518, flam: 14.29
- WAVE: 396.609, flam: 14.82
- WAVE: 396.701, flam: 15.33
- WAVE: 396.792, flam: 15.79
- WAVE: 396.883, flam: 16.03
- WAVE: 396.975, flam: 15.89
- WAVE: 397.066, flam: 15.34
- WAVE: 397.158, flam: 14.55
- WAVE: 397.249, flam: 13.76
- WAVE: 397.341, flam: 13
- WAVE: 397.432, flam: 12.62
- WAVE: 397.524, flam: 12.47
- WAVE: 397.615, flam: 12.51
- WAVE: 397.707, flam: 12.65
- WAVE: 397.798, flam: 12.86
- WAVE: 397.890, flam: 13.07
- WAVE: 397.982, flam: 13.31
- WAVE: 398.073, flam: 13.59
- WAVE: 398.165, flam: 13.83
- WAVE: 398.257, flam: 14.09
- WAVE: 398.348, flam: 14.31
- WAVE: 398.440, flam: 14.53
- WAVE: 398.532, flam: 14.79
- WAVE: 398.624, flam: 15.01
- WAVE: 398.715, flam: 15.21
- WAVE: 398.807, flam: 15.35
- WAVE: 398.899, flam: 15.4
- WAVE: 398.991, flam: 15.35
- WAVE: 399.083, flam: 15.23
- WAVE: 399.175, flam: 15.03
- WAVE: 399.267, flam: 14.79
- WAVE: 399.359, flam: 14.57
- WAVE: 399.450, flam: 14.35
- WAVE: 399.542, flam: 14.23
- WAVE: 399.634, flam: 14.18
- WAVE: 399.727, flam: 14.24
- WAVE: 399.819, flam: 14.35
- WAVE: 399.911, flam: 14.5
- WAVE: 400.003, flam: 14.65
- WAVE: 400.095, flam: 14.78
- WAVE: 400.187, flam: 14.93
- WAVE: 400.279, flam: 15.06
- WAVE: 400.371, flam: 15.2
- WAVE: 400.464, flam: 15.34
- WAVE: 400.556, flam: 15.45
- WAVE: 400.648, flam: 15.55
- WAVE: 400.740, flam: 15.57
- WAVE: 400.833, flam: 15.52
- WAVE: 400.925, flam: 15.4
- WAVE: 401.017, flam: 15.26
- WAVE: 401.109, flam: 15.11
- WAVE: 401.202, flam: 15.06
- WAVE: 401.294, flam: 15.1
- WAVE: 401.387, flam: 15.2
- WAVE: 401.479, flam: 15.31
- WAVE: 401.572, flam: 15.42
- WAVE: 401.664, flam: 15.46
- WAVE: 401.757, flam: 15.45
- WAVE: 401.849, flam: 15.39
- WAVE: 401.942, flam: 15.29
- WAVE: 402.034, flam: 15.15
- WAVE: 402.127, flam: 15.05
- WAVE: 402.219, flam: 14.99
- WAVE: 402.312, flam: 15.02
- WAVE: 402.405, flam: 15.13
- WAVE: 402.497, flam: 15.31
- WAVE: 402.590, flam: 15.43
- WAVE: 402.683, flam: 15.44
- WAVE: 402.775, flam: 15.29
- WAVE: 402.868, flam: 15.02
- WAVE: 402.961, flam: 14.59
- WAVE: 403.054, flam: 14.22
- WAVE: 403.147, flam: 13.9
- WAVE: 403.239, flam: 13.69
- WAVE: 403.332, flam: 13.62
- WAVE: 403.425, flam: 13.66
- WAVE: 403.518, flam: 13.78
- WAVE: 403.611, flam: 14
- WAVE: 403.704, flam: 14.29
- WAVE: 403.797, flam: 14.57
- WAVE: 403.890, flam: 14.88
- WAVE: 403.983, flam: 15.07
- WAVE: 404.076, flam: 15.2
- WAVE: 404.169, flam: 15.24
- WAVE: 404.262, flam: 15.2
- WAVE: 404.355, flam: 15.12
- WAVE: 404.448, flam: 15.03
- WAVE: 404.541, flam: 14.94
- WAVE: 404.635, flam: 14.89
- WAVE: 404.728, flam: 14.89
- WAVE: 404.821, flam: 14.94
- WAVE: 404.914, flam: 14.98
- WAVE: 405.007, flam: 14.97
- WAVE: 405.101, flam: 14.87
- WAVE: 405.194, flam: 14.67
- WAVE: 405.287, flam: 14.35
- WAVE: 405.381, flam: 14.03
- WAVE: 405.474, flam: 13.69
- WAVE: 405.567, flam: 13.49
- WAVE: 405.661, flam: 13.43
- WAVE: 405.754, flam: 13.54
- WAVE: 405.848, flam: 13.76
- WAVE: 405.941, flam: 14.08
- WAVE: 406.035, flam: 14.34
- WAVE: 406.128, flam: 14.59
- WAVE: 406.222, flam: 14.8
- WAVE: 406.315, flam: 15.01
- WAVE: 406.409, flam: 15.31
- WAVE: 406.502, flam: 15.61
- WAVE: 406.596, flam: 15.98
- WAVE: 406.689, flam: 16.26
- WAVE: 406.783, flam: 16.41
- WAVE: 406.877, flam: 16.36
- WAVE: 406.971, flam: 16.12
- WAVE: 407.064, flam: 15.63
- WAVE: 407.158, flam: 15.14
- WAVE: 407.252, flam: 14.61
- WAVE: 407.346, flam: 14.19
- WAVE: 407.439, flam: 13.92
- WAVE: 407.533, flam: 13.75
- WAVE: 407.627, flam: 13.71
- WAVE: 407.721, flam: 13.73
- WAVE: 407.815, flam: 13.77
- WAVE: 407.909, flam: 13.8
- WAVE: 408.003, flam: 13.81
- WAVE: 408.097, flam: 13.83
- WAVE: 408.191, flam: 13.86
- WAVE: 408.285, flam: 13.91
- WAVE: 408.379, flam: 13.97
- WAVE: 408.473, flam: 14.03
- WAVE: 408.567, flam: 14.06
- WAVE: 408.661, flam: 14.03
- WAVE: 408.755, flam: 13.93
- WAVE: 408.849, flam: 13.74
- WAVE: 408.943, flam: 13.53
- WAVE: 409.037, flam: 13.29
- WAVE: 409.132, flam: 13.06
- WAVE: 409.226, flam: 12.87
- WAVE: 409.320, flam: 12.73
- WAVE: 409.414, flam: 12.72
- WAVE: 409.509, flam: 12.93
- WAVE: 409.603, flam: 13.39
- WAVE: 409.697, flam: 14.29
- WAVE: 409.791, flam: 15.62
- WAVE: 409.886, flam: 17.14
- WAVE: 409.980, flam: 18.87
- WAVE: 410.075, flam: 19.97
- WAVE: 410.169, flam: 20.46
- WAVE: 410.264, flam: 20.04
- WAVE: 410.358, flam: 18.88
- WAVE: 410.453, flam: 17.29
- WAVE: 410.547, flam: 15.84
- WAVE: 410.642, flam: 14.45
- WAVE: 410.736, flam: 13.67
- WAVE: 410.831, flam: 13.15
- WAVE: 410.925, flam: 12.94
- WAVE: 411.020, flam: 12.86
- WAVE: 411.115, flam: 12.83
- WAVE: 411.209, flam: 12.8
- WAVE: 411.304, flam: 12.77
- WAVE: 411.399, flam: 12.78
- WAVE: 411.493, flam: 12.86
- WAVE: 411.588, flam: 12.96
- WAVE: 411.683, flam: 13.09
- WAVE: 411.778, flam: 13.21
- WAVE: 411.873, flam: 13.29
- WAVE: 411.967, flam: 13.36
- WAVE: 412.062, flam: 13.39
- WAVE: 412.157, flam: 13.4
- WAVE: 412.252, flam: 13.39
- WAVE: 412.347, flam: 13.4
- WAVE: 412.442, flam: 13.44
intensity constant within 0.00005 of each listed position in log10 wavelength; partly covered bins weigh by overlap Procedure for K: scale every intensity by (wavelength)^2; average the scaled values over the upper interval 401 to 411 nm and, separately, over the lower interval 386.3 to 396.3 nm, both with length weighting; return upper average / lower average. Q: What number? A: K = 1.10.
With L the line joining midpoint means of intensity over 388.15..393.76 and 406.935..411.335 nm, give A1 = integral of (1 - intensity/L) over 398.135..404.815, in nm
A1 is -0.24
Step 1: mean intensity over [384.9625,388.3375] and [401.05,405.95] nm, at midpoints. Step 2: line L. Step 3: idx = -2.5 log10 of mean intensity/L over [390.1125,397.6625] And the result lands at 0.11 mag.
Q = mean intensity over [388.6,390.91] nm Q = 14.4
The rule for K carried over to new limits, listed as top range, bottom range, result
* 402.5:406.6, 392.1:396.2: 1.14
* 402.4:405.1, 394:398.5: 1.11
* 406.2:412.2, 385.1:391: 1.05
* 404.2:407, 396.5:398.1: 1.11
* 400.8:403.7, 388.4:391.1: 1.10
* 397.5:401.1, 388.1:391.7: 1.07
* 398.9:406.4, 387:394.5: 1.10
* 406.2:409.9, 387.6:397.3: 1.11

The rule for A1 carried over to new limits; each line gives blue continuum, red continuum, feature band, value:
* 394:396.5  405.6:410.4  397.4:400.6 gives -0.10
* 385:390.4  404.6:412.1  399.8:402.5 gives -0.07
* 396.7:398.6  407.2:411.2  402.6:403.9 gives -0.01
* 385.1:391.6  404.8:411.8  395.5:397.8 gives 0.17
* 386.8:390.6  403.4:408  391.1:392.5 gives 0.05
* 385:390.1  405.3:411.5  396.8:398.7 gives 0.13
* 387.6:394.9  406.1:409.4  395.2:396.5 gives 0.05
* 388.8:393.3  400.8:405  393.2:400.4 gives 0.25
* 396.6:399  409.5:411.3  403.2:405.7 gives 0.08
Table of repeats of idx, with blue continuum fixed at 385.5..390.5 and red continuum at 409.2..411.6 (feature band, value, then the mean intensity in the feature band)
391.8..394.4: 0.13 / 13.6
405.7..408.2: 0.03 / 14.7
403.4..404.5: 0.03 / 14.7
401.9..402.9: 0.00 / 15.2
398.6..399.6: 0.02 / 15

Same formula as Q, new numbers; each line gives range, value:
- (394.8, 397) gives 13.9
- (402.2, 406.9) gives 14.7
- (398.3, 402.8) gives 15.1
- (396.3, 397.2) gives 15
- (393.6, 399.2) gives 13.9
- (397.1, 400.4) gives 14.2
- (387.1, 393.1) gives 14.3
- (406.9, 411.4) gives 14.6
